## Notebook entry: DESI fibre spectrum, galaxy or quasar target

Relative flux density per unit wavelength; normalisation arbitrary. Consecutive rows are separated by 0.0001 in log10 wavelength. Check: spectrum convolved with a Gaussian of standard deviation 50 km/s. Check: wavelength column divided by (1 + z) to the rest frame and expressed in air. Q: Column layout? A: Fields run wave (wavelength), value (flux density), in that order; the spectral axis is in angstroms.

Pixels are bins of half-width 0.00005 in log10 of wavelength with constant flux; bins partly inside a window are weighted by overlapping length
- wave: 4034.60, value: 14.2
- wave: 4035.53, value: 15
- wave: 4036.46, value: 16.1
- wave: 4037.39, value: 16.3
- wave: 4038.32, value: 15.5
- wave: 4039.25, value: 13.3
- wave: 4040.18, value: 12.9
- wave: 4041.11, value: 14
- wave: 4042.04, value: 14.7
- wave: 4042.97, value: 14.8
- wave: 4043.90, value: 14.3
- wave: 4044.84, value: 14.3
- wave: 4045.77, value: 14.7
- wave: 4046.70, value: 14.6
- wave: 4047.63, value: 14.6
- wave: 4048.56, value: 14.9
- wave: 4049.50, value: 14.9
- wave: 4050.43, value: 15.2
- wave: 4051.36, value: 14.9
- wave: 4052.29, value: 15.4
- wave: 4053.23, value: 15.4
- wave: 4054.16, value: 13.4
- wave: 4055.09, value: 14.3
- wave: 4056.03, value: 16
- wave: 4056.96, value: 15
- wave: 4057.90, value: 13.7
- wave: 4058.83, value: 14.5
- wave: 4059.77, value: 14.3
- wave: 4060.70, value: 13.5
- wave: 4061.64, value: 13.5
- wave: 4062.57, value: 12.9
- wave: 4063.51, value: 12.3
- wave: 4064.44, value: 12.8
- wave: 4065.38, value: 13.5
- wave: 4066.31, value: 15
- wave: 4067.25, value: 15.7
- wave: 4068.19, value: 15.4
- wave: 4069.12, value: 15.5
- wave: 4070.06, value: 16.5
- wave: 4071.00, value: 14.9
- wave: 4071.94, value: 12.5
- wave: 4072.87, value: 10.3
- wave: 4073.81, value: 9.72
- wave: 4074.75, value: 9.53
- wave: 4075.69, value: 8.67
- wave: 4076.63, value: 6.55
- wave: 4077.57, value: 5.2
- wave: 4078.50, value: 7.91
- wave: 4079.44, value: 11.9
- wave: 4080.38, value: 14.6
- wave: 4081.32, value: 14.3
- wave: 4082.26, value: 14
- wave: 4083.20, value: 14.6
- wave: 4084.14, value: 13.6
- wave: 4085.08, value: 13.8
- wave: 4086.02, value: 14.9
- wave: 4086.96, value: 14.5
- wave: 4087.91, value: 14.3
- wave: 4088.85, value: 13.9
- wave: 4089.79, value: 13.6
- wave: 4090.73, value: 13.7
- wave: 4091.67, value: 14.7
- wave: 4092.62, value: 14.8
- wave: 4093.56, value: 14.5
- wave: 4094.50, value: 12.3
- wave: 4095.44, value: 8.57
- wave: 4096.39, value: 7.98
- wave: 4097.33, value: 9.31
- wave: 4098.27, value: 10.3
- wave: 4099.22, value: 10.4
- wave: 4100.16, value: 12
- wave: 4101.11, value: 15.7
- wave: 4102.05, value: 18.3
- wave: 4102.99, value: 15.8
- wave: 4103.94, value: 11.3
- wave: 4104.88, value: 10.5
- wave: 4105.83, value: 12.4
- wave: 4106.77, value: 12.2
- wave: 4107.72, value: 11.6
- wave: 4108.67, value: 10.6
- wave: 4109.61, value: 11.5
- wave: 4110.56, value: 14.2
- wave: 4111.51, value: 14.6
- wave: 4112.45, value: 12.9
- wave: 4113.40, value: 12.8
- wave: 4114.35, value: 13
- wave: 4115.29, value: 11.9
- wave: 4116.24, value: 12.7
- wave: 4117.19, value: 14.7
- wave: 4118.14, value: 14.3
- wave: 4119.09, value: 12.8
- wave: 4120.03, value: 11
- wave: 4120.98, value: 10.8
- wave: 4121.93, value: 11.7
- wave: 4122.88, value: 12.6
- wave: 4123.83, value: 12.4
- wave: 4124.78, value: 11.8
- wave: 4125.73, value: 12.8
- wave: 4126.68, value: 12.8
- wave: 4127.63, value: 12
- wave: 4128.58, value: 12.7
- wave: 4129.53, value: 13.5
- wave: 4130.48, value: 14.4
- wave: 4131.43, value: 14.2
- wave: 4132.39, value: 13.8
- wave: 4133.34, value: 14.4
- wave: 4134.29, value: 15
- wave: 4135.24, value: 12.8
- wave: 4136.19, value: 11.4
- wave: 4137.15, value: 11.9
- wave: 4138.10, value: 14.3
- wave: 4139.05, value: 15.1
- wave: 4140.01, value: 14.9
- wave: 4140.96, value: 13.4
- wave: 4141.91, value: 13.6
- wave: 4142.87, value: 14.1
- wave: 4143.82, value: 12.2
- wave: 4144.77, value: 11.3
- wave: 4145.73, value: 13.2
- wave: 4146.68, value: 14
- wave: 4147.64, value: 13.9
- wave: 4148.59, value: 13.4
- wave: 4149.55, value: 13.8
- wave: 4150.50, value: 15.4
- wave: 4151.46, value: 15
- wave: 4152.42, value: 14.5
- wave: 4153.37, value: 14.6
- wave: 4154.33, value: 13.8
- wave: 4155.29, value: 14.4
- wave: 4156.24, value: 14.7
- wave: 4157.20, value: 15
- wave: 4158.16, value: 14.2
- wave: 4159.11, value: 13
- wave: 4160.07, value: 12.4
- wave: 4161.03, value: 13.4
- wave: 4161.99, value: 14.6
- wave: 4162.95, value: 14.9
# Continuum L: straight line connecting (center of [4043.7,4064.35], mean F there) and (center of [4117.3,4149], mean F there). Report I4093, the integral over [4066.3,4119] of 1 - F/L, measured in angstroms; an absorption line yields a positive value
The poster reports 4.1 angstroms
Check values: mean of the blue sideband 14.4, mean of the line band 12.7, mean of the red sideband 13.1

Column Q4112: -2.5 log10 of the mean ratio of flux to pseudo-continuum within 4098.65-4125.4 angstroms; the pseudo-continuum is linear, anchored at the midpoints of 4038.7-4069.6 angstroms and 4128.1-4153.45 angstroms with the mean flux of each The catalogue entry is 0.10 mag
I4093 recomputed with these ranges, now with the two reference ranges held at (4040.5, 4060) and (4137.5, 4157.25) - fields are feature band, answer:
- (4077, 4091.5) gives 1.4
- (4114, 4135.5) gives 1.8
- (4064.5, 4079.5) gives 2.8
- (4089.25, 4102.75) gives 1.6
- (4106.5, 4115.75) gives 1.1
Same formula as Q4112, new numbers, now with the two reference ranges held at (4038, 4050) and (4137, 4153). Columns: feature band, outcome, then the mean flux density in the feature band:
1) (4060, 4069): 0.03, 13.9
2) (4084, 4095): 0.01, 14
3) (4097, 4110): 0.14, 12.3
